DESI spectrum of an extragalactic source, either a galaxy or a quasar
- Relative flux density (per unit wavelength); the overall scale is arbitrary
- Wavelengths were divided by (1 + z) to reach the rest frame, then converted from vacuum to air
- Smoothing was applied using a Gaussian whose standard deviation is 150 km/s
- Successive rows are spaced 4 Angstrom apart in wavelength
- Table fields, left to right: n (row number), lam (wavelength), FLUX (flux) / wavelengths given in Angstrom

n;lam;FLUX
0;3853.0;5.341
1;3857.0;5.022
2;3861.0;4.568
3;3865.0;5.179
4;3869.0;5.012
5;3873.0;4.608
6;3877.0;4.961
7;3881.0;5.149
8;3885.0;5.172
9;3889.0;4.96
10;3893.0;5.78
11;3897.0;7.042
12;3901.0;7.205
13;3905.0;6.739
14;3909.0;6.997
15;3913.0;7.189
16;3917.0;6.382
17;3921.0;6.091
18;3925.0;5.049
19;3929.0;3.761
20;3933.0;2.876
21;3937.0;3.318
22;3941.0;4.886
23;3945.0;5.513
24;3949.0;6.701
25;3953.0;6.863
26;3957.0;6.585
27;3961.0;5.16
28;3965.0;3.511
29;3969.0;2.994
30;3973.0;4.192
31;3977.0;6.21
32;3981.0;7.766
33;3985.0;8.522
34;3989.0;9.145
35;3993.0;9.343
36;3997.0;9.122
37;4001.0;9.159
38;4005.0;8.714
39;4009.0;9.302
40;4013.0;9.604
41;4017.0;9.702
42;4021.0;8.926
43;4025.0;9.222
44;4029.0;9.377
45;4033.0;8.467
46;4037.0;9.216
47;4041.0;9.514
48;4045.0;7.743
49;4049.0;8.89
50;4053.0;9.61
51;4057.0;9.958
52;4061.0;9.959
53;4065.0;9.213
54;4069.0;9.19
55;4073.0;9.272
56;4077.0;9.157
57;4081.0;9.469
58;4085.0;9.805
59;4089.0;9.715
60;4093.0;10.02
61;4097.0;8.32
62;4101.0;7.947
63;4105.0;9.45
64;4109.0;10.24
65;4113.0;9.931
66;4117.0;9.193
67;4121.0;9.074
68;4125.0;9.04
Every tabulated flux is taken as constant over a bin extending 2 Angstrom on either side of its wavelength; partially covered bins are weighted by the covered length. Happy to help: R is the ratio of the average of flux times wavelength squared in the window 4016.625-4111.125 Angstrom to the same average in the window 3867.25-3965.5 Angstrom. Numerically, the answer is 1.8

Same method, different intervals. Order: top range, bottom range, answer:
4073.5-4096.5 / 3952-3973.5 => 2.09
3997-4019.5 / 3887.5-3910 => 1.52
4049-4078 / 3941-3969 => 1.83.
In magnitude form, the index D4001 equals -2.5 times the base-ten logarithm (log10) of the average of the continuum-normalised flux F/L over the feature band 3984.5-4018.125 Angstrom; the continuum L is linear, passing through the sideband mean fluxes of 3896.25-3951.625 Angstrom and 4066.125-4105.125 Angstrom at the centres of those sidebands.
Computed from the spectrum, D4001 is -0.240 mag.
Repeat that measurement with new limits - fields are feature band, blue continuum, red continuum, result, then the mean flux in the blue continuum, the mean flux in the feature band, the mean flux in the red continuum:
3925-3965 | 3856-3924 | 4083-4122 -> 0.32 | 5.77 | 4.99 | 9.38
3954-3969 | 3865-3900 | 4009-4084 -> 0.41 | 5.38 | 4.92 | 9.26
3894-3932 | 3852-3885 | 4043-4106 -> -0.06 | 4.98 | 6.17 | 9.23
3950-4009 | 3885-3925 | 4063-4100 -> 0.09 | 6.35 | 7.02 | 9.31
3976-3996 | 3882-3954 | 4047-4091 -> -0.13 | 5.67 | 8.34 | 9.48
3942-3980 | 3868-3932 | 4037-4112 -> 0.28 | 5.72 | 5.36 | 9.31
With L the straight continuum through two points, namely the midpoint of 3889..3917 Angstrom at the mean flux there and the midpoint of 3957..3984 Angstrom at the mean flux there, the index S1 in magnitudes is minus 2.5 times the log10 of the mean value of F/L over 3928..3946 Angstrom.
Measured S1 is 0.42 mag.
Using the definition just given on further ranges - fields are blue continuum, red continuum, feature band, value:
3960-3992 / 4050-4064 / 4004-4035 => -0.15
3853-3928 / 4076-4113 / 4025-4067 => -0.08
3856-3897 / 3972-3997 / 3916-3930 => 0.17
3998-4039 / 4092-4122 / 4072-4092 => -0.03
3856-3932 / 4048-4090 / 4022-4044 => -0.05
